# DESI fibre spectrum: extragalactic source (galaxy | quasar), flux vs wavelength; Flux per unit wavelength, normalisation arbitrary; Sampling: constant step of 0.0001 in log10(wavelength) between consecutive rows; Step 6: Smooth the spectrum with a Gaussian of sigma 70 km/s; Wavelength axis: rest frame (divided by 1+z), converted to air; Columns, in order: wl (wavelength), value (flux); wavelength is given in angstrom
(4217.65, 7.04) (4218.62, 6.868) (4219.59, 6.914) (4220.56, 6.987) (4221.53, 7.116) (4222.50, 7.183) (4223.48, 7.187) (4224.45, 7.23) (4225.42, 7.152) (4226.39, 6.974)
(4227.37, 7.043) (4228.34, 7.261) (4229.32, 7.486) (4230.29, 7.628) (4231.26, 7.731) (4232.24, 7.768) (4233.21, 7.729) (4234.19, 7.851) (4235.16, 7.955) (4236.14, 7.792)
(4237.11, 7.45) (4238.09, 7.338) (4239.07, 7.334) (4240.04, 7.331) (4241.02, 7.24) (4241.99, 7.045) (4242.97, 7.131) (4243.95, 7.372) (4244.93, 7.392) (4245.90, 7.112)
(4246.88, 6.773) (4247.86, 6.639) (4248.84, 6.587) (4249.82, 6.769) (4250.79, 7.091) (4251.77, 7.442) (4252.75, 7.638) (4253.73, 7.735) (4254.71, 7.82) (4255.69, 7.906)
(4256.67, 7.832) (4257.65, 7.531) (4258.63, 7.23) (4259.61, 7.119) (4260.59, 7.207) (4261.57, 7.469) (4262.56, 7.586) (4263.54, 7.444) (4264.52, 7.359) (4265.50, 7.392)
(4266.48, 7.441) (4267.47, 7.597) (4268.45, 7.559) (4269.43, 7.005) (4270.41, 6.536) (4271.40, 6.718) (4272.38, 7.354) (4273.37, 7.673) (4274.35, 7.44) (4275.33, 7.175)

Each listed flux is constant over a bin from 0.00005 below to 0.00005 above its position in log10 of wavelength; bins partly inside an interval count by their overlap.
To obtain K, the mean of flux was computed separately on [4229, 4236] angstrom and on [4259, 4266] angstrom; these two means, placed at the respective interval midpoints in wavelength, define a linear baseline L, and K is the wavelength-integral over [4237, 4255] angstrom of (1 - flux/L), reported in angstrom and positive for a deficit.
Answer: 0.9 angstrom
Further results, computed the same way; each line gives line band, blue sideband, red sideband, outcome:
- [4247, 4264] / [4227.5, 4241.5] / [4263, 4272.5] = 0.03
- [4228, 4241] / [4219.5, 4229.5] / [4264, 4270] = -0.69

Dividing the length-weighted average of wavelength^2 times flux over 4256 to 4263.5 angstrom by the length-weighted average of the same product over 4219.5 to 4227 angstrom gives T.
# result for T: 1.06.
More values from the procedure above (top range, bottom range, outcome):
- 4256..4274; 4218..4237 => 1.01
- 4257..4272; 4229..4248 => 0.99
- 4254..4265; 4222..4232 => 1.04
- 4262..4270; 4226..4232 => 1.02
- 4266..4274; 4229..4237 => 0.95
